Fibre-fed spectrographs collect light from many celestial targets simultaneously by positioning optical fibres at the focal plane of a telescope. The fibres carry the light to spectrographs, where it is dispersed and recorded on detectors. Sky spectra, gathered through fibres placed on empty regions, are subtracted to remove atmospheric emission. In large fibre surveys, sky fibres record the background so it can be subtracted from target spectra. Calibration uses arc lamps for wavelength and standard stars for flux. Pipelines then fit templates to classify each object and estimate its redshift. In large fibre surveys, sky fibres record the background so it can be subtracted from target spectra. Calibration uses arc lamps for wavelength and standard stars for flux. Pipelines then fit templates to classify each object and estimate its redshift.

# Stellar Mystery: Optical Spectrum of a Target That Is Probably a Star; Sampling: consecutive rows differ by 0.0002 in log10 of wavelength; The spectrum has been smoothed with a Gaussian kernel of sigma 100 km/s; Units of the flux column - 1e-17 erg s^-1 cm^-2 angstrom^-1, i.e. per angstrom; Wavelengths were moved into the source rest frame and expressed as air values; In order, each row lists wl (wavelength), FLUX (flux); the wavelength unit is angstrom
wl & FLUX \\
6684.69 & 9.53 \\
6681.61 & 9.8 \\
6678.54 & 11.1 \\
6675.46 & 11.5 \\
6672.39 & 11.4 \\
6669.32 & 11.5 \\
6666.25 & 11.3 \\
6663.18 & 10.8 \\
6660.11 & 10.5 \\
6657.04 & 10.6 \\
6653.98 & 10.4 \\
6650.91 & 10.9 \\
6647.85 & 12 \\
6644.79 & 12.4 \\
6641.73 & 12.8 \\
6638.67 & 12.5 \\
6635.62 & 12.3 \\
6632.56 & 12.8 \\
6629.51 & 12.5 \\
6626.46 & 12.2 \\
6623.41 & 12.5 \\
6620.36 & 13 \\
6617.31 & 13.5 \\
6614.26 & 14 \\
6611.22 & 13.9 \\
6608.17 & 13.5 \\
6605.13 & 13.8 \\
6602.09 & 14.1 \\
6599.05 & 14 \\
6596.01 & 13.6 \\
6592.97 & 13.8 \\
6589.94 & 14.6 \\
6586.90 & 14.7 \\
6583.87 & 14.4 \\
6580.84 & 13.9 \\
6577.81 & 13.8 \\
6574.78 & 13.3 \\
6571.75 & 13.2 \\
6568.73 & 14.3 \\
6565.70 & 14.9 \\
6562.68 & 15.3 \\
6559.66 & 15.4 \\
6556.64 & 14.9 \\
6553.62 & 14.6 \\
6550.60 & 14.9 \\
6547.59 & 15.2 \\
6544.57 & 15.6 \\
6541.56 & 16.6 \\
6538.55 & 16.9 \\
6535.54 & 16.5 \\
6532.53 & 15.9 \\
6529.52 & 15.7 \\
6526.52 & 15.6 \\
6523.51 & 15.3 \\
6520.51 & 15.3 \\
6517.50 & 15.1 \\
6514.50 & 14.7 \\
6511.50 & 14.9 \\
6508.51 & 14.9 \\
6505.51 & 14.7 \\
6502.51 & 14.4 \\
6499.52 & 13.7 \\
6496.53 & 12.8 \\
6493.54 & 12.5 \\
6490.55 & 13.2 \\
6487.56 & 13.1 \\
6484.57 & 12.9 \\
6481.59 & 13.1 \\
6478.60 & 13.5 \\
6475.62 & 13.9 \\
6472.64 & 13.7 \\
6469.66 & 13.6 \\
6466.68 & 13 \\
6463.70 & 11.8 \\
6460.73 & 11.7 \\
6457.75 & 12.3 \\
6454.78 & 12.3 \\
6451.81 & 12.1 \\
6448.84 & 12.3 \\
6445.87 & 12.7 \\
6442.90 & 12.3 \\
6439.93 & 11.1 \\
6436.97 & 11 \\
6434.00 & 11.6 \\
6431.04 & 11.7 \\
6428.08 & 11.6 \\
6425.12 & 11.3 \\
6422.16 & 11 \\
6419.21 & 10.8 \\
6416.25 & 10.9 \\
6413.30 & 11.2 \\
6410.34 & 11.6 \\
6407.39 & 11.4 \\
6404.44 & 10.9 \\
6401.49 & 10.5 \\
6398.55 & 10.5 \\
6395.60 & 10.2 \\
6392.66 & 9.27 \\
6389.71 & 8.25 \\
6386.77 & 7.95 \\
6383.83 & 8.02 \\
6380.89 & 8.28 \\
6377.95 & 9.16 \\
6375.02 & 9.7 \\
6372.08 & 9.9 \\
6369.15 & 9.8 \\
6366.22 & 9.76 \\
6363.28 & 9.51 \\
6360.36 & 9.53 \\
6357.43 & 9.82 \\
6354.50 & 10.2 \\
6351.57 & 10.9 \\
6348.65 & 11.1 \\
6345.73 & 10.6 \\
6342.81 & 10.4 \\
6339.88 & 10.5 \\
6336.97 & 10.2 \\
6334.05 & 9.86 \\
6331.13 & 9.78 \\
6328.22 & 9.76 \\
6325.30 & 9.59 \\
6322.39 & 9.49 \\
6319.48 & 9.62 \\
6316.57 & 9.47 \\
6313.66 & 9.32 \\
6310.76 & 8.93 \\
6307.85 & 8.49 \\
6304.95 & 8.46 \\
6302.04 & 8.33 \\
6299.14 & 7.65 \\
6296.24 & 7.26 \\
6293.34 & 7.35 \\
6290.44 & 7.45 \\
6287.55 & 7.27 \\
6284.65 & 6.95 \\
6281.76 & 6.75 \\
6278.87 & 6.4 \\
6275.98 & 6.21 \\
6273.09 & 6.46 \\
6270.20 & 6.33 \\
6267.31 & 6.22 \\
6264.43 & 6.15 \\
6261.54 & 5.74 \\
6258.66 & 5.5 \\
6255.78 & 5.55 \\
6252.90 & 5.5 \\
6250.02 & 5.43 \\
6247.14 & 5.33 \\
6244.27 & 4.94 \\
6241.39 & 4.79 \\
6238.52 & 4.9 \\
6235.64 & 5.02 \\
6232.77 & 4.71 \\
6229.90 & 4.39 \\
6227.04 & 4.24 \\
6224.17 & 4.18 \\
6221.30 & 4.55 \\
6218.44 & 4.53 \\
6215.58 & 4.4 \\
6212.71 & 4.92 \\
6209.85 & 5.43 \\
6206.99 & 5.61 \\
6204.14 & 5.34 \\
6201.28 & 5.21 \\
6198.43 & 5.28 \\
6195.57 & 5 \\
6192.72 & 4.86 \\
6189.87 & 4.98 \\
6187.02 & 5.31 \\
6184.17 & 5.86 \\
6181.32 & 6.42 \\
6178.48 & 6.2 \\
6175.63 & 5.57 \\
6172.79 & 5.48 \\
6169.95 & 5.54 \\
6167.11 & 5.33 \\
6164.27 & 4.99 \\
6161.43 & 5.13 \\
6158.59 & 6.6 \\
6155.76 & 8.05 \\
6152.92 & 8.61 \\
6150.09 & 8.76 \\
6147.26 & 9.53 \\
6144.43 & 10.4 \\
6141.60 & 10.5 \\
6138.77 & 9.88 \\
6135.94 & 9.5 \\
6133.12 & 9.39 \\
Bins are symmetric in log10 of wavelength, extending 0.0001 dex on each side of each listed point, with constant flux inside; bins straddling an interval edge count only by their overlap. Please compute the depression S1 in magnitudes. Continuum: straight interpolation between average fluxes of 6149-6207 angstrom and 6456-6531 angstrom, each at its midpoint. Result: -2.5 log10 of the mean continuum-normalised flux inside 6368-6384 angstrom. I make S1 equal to 0.18 mag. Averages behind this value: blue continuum 5.9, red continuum 13.8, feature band 9.22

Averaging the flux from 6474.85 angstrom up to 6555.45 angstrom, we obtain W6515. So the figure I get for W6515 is 14.7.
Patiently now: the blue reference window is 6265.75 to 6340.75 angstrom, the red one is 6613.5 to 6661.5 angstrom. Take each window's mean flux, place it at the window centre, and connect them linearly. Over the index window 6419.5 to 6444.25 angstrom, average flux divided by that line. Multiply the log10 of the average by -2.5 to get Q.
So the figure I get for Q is -0.17 mag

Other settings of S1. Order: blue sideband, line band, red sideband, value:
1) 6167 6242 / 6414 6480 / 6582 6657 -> -0.23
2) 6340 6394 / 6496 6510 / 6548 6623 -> -0.14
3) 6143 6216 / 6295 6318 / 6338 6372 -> 0.07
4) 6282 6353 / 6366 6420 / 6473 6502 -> 0.11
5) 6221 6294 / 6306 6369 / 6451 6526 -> -0.17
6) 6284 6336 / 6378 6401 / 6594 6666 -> 0.07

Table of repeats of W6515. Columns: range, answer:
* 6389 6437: 10.8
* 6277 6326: 8.13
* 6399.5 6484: 12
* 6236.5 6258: 5.21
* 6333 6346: 10.3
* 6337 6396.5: 9.65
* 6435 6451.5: 11.9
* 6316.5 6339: 9.76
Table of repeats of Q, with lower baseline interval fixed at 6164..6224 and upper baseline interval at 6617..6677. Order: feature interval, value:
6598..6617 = -0.225 mag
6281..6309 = -0.133 mag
